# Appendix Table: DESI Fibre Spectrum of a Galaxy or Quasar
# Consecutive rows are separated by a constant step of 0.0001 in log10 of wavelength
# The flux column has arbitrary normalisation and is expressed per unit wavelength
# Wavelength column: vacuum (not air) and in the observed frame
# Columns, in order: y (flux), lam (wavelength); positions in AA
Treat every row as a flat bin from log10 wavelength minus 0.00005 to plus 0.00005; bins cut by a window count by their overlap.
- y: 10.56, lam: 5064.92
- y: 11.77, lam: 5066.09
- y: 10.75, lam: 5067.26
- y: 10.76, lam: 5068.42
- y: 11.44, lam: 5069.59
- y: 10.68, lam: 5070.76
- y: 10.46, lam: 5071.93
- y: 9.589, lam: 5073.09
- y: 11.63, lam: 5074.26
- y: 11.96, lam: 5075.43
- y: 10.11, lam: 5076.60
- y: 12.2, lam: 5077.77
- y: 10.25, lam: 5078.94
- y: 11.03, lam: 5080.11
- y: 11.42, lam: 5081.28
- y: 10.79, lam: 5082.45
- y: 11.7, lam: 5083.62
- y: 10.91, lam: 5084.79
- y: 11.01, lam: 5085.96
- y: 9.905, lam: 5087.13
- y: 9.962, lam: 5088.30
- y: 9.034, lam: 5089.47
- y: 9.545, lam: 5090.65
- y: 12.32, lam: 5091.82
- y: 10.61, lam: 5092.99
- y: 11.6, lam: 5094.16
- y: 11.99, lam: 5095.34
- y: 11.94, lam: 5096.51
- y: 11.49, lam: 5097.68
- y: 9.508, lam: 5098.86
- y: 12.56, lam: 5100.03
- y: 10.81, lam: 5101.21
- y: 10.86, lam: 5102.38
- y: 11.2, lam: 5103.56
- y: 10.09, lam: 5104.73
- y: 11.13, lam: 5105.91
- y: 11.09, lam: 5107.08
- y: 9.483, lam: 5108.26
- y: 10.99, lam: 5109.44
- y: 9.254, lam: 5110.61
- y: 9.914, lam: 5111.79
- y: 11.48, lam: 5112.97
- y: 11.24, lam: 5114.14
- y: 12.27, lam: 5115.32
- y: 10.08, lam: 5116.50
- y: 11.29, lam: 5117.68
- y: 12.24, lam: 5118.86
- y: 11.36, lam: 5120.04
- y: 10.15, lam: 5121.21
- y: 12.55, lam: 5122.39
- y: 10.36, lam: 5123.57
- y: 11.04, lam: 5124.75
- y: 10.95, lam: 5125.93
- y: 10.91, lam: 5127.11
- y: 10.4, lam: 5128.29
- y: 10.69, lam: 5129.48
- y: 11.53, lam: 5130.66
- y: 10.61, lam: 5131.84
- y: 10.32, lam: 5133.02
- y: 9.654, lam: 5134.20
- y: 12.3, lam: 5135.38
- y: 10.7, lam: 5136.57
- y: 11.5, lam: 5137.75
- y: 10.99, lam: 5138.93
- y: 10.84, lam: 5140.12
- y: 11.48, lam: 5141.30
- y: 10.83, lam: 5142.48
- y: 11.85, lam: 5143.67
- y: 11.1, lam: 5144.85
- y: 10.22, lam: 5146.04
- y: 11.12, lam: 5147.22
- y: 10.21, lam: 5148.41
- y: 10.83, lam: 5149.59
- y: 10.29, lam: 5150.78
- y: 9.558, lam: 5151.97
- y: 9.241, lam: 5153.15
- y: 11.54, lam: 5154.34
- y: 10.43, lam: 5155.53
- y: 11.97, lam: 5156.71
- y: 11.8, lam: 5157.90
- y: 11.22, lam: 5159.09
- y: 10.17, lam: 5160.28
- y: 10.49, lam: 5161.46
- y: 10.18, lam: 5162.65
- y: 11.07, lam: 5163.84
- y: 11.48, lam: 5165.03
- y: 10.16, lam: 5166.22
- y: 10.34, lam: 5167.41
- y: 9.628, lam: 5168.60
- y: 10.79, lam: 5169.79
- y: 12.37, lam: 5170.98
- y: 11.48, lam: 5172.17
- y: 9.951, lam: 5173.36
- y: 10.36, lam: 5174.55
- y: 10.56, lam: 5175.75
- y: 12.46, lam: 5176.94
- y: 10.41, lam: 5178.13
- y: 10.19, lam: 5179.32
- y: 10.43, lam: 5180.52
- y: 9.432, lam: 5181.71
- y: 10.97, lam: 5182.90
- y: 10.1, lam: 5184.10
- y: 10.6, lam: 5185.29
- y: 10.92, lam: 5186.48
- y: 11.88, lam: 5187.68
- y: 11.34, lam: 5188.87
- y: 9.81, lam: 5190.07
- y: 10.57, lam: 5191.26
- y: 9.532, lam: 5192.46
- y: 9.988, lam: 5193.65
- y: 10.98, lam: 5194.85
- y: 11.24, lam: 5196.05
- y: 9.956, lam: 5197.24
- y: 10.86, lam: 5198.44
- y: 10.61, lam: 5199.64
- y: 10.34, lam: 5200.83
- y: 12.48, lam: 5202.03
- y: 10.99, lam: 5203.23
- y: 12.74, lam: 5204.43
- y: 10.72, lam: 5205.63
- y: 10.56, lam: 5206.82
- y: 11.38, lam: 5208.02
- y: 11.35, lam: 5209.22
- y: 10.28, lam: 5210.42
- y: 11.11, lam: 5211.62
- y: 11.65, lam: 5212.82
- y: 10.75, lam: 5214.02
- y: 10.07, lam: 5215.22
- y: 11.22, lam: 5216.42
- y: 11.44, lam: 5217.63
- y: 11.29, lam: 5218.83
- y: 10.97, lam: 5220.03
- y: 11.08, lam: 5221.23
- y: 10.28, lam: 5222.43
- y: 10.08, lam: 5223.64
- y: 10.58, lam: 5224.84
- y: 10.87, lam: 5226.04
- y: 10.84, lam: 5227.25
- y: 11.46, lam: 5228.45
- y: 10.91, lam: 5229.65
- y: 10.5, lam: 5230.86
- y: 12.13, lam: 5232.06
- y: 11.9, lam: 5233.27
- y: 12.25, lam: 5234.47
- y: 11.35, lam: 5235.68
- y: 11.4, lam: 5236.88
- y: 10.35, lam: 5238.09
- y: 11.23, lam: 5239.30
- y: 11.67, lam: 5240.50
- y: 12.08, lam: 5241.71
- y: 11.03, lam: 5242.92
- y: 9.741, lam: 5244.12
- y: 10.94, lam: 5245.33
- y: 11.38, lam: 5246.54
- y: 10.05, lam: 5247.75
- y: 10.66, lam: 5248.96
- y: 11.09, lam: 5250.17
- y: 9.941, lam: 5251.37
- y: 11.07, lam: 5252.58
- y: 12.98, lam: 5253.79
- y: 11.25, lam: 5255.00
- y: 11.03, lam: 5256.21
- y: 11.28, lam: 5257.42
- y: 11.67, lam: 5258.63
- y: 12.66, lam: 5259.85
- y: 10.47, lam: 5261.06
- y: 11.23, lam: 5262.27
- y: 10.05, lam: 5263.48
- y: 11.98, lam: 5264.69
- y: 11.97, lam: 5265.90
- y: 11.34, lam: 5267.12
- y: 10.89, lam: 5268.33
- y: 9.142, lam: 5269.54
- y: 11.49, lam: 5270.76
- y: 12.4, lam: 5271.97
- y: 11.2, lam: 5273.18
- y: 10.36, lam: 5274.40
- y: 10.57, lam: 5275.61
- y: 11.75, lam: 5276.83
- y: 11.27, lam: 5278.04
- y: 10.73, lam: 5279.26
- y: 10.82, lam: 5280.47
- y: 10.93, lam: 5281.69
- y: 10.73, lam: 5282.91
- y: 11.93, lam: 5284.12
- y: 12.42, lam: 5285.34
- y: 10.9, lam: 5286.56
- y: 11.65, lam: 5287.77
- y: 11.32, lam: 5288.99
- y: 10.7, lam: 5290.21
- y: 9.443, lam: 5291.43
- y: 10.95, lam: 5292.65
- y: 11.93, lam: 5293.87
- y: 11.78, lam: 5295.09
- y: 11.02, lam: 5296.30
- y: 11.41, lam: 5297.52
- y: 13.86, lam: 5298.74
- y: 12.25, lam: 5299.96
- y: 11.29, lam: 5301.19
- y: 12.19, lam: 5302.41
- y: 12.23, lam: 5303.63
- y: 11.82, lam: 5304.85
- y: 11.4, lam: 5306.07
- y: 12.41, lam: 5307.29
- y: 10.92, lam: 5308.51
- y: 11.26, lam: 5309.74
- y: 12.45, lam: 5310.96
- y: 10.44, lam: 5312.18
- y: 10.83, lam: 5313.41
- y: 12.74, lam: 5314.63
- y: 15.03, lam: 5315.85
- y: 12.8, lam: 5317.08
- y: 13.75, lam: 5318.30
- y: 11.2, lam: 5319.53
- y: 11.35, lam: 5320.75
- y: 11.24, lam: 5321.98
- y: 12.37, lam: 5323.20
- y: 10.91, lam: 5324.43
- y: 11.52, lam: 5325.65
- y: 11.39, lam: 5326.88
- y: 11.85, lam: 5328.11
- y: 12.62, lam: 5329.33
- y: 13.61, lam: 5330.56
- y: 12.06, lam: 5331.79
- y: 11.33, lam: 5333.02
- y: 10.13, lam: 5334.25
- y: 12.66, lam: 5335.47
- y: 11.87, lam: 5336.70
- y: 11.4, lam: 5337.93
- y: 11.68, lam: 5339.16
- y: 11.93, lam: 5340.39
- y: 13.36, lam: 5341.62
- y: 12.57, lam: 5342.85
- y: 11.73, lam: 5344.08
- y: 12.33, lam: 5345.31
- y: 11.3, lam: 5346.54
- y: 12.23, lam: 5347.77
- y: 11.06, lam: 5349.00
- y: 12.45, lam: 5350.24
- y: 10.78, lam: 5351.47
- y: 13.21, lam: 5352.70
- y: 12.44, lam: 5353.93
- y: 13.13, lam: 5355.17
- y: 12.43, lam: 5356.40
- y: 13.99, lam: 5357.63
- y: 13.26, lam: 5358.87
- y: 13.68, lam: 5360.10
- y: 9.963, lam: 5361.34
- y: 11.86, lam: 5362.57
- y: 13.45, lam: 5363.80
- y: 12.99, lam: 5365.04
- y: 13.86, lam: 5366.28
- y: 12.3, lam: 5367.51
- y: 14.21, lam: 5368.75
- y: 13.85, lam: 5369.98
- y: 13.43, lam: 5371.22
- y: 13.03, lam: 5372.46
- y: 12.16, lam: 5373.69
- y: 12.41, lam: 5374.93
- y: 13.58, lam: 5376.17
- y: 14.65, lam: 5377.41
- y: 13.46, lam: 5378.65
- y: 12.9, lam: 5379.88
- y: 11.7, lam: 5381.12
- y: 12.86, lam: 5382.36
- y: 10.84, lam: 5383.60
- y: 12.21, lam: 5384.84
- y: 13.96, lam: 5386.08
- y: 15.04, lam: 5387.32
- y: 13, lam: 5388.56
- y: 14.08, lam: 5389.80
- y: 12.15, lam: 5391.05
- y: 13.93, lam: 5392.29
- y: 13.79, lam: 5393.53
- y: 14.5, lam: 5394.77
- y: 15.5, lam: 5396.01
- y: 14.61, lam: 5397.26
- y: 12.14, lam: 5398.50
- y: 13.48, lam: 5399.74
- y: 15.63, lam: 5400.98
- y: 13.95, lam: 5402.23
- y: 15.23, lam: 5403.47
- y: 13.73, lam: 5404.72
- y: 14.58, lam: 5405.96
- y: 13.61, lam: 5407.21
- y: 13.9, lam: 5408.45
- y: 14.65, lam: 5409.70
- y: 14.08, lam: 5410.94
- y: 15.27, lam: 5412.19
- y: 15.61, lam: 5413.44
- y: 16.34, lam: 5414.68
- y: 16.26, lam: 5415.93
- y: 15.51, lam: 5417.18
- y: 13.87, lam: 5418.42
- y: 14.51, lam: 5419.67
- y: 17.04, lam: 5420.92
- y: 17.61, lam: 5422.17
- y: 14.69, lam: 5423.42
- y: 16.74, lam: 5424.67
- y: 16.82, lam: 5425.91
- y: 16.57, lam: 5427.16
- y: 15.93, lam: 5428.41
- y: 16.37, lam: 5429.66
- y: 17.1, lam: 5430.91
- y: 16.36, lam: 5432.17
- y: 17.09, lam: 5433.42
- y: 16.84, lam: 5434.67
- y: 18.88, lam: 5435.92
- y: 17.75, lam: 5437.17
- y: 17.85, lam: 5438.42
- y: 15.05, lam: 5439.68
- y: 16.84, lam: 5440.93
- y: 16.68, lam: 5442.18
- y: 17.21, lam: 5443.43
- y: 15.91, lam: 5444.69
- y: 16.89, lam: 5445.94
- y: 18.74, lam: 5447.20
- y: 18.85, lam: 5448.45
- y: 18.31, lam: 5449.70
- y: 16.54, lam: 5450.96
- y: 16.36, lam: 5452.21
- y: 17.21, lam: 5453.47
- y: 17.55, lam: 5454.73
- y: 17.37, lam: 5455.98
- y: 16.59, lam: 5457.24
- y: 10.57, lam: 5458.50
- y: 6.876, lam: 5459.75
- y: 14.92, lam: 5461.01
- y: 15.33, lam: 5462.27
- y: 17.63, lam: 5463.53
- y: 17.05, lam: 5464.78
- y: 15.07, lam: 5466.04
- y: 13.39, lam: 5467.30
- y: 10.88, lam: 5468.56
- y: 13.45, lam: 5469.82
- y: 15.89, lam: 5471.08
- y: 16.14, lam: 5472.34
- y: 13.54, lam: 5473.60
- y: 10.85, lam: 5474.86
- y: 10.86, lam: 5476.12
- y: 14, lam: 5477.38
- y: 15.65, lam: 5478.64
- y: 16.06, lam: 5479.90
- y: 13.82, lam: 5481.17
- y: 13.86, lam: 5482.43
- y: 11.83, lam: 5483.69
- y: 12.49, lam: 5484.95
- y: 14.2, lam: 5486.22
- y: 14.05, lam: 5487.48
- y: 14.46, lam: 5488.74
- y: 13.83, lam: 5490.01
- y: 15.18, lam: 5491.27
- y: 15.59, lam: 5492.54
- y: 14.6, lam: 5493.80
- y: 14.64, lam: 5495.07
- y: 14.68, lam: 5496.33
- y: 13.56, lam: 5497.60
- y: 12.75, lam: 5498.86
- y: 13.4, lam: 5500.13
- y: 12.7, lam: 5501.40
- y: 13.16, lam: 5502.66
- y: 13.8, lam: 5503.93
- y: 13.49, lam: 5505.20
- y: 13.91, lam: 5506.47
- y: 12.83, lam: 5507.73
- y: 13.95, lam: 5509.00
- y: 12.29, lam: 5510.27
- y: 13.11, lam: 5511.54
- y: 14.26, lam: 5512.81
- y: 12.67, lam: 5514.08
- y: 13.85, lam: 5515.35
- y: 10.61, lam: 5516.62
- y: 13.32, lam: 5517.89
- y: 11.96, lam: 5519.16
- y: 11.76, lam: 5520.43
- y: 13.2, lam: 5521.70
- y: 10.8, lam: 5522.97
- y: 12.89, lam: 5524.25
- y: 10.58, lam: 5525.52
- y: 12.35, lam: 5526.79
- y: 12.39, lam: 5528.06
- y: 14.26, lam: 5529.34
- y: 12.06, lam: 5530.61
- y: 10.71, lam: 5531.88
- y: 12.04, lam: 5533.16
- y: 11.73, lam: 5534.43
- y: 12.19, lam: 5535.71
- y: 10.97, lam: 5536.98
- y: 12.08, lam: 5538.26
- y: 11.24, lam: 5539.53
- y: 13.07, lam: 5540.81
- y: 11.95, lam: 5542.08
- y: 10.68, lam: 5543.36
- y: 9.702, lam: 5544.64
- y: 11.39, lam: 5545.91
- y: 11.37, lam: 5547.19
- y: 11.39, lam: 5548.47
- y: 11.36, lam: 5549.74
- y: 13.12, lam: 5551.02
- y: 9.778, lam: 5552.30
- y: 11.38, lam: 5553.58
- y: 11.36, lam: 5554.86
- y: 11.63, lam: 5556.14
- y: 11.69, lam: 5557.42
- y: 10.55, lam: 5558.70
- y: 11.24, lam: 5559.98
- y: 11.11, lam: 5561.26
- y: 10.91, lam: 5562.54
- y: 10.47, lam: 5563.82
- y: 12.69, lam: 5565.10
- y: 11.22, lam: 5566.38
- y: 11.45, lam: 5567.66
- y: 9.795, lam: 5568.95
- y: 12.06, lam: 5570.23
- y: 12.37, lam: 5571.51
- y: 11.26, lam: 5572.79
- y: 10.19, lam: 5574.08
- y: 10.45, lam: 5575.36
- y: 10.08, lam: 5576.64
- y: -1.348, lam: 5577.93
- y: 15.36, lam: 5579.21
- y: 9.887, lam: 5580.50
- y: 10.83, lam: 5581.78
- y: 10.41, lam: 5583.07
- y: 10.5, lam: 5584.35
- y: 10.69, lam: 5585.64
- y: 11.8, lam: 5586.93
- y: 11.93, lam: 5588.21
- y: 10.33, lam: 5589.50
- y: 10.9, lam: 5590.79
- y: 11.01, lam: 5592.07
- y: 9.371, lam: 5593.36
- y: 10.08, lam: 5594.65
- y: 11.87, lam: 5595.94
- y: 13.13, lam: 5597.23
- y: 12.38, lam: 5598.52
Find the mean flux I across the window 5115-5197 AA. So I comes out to 10.8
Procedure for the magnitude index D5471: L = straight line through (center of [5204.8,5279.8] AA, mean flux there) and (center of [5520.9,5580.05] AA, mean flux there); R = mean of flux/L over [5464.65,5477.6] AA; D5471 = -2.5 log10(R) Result -0.21 mag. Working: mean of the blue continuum 11.1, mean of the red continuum 11.3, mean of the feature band 13.6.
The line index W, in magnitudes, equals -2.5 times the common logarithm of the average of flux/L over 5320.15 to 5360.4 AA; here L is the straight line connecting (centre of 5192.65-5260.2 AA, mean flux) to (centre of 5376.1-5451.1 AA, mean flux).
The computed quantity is 0.13 mag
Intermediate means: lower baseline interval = 11.1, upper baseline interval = 15.3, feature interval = 12.1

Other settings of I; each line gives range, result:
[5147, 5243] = 10.9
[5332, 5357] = 12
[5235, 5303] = 11.2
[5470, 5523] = 13.5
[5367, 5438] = 14.6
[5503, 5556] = 12.1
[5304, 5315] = 11.6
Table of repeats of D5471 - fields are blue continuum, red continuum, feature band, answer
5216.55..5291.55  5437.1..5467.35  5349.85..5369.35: 0.08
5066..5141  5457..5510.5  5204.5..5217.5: 0.07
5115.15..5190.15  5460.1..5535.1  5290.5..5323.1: 0.01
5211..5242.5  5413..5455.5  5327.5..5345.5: 0.17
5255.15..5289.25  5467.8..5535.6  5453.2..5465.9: -0.17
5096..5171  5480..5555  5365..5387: -0.09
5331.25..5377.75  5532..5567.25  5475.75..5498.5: -0.20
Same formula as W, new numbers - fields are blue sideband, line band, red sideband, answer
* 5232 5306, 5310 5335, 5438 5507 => 0.02 mag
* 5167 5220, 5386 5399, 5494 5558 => -0.18 mag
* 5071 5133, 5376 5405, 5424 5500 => 0.06 mag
